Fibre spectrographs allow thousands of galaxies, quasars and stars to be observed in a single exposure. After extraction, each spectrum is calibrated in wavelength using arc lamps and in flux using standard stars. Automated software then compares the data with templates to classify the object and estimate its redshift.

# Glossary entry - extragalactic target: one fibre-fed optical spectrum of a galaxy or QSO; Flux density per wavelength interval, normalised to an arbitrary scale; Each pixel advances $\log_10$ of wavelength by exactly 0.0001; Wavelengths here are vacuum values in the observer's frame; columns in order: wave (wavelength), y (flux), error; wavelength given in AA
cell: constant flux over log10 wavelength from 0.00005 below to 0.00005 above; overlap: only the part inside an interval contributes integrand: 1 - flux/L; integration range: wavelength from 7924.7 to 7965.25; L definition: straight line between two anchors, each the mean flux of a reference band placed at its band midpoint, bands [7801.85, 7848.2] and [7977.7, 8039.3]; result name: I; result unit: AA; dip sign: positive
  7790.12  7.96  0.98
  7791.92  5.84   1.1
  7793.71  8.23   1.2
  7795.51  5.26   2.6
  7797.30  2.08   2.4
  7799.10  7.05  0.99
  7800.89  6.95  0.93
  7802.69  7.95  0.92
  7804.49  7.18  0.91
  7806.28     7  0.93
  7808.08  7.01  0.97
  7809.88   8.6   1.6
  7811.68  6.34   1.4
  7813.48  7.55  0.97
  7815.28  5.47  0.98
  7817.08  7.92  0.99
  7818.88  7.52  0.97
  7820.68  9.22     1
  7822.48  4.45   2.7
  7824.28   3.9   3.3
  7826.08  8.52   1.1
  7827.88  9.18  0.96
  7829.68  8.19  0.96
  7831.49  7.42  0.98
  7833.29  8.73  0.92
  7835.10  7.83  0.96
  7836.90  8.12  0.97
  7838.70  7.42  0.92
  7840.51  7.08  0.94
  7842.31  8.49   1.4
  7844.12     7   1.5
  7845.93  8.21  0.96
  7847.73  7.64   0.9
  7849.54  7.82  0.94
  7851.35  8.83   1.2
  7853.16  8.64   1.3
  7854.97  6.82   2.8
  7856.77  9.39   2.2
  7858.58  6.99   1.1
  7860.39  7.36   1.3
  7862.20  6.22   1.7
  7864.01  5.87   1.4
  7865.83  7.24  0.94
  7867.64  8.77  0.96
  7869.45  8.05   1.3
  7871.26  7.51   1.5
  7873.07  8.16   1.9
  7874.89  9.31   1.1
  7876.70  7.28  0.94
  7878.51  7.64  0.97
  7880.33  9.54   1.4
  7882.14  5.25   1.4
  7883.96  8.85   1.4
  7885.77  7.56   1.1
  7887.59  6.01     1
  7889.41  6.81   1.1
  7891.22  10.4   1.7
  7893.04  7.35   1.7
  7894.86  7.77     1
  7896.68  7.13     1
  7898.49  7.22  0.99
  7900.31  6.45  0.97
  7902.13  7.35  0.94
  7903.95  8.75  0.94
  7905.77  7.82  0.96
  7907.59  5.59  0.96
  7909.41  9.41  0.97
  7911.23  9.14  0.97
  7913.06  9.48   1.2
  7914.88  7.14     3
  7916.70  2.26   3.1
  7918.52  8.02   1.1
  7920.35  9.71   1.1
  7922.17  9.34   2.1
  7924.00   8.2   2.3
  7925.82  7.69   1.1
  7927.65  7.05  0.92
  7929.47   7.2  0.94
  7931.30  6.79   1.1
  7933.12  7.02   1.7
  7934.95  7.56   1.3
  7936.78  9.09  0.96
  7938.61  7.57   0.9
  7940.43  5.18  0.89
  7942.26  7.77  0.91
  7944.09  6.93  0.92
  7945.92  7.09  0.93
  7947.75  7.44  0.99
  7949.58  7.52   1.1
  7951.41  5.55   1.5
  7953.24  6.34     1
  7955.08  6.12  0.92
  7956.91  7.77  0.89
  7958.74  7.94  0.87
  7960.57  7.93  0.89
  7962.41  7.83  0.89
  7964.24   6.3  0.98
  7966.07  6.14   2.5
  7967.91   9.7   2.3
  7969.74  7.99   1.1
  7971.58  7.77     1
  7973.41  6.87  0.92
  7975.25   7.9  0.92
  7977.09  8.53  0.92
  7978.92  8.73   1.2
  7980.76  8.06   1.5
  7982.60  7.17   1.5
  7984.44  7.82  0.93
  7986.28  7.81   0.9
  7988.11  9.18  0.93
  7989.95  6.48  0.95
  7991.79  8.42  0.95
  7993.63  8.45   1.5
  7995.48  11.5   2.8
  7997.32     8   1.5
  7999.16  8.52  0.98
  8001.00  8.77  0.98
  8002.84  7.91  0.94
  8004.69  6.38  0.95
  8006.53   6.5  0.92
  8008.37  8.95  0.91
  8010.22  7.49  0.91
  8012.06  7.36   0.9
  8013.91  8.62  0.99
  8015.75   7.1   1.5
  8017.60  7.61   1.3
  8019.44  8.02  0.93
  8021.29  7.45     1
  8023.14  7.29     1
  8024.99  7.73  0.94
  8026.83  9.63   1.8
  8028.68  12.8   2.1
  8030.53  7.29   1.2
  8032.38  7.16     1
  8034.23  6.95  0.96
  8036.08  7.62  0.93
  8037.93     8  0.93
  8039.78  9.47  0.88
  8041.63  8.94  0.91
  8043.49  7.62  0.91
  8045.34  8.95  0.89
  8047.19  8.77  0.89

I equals 3.6 AA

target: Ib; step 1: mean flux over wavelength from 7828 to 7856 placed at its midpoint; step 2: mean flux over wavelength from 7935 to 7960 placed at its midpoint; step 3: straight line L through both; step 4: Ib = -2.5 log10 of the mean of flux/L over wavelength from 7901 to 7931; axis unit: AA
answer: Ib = -0.052 mag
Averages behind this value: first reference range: 7.93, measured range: 7.73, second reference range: 7.13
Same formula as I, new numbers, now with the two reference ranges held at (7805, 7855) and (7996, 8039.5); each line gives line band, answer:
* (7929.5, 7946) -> 1.2 AA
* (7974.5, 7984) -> -0.2 AA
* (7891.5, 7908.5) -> 0.7 AA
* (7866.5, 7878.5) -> -0.7 AA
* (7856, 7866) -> 0.6 AA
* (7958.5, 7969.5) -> 0.3 AA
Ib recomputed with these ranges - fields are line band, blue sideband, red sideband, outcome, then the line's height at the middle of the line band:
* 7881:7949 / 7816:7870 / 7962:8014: 0.04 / 7.79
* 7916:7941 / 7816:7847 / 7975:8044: 0.07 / 7.89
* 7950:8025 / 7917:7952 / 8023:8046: 0.03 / 7.97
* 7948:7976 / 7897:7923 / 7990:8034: 0.09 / 7.92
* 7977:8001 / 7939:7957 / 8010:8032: -0.11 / 7.56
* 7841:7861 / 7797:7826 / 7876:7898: -0.10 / 7.23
